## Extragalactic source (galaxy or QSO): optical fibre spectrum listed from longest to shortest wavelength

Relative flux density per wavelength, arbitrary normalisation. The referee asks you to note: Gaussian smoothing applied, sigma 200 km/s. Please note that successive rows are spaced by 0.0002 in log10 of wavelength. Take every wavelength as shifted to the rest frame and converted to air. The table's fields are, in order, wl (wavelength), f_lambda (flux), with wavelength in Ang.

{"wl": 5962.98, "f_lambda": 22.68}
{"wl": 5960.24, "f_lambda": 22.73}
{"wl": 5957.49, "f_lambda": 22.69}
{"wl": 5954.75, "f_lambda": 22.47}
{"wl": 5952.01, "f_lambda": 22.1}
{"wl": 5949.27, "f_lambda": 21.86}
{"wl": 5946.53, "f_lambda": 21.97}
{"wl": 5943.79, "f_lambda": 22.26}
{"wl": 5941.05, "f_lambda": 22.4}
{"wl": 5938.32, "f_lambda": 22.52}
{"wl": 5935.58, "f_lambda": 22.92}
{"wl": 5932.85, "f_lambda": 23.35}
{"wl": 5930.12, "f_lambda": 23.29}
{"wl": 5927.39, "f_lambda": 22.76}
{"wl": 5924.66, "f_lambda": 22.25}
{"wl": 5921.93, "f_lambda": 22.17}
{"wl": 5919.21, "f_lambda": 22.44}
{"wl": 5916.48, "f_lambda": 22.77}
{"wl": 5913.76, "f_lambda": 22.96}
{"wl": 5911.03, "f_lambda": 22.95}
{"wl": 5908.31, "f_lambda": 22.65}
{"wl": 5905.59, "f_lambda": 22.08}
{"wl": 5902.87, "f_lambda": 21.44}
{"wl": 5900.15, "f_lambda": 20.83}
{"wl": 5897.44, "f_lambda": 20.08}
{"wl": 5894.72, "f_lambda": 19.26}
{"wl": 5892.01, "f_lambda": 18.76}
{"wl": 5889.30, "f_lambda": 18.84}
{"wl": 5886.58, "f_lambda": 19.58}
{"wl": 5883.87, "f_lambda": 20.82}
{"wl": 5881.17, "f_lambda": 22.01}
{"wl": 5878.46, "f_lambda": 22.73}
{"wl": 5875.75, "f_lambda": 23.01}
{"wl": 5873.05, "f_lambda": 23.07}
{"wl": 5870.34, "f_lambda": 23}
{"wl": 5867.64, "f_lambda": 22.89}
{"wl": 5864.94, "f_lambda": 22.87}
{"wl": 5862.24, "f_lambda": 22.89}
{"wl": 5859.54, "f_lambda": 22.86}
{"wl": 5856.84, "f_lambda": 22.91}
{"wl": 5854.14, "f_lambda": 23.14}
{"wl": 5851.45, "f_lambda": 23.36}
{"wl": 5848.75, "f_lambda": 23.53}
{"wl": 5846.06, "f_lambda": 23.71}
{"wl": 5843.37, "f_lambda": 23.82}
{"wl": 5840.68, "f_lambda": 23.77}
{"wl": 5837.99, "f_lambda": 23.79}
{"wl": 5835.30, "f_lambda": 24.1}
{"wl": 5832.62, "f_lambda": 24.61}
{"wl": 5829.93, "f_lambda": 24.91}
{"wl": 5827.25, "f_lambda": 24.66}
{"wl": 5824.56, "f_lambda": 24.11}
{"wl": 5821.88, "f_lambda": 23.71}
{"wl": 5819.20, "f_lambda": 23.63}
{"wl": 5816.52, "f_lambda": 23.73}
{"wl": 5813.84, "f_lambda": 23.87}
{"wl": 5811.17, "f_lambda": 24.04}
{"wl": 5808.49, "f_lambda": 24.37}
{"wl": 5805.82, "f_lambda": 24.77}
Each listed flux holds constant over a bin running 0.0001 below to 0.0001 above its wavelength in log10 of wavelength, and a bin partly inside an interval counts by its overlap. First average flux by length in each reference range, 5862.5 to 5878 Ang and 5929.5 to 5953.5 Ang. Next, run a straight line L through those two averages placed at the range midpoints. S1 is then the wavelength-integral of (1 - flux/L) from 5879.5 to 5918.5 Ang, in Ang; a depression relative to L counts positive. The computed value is 2.83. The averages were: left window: 22.9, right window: 22.5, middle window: 21.1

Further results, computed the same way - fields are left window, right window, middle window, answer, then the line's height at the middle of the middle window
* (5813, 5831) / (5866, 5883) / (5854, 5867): 0.10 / 23.1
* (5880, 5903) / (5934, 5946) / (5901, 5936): -1.88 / 21.4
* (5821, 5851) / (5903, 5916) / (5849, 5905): 3.54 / 23.2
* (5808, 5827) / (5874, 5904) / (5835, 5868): -1.40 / 22.4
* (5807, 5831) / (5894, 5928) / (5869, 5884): 0.12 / 22.7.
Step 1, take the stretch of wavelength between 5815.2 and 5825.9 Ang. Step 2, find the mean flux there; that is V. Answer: 23.8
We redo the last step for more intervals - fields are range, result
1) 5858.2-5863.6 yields 22.9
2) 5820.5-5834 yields 24.4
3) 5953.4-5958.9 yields 22.6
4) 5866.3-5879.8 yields 22.9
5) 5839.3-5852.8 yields 23.6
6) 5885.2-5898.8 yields 19.3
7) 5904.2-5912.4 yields 22.5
